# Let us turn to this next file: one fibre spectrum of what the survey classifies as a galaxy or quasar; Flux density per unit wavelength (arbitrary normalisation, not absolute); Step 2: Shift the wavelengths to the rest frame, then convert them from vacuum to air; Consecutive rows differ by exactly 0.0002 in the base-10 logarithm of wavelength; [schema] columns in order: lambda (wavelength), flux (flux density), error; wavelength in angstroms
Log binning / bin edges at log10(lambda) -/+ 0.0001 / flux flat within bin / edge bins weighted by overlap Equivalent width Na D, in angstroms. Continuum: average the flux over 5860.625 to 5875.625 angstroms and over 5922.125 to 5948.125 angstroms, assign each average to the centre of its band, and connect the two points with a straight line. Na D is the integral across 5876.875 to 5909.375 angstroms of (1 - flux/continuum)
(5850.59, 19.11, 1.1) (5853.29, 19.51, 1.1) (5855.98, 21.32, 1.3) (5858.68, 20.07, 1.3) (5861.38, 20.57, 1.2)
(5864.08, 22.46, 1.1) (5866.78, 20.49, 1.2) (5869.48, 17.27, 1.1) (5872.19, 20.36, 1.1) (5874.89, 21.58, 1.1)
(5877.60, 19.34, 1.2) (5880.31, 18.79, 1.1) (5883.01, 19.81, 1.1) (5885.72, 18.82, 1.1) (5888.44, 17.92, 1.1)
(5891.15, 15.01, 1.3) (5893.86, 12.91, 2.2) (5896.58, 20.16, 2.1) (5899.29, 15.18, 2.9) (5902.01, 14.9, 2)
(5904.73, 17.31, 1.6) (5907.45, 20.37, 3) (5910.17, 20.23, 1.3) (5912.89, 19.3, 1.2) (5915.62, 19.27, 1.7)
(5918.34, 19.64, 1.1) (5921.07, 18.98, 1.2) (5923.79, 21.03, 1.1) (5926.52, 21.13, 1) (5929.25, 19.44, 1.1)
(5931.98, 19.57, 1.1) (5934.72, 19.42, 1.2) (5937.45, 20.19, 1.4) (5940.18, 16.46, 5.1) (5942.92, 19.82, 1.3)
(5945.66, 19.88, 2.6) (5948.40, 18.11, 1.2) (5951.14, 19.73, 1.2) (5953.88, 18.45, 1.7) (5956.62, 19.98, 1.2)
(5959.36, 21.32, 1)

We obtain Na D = 4.1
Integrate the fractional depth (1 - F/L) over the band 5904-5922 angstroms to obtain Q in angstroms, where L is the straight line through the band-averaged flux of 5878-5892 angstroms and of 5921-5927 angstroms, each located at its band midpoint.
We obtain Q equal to 0.5 angstroms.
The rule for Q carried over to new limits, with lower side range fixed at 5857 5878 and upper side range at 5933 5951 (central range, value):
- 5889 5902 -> 2.61 angstroms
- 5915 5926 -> -0.26 angstroms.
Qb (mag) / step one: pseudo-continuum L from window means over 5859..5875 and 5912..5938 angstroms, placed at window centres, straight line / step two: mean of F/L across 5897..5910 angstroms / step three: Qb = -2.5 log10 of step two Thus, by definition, 0.15 mag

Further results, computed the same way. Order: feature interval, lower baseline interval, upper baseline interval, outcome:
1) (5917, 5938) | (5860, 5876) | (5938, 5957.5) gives -0.03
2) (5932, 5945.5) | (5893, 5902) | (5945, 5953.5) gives -0.04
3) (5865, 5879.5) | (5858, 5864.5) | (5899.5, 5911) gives 0.02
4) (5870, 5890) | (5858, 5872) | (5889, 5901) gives -0.08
